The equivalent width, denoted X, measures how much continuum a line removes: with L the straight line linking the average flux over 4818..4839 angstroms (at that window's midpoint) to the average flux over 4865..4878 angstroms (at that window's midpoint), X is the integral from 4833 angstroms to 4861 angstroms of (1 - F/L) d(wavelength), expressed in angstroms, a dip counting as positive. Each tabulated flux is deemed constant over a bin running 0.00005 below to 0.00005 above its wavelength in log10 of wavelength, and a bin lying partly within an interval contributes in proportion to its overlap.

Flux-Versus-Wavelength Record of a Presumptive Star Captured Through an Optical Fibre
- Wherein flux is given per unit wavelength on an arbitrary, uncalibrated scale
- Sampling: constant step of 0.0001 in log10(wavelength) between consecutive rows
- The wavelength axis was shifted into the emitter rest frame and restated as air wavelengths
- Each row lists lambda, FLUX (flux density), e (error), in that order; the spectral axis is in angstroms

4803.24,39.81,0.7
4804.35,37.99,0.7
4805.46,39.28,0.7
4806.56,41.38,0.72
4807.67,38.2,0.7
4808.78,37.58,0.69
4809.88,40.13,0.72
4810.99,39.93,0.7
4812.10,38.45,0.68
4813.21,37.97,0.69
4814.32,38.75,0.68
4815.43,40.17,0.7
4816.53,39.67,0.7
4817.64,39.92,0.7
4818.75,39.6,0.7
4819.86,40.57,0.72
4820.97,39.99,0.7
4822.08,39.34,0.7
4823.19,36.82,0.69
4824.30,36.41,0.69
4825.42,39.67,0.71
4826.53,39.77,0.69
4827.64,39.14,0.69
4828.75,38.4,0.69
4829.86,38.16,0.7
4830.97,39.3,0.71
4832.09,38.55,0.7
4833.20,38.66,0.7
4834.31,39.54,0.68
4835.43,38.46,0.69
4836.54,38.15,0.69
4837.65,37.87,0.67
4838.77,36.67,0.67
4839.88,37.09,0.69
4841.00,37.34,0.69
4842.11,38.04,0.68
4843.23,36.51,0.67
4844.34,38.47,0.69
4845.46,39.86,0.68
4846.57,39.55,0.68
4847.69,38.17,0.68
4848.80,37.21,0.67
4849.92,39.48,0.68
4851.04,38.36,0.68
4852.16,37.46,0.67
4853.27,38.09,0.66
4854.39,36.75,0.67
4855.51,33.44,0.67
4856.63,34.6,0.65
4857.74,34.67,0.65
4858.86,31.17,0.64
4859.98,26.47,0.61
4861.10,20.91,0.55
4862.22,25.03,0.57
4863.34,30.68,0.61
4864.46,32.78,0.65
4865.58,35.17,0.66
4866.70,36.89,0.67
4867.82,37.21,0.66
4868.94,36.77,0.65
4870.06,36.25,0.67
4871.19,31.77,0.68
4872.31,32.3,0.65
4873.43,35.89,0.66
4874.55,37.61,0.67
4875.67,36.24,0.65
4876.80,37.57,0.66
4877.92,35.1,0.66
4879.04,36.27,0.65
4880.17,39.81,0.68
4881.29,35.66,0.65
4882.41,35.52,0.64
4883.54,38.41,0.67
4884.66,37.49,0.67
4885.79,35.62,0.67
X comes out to 0.7 angstroms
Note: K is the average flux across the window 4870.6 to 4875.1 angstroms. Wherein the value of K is 34.4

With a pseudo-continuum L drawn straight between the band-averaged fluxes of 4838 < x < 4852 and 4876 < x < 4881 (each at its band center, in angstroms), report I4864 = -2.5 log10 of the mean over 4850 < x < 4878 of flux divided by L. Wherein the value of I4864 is 0.10 mag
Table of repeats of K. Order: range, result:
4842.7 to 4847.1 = 38.7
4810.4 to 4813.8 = 38.7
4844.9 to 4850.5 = 38.8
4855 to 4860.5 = 32.1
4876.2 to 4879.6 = 36.3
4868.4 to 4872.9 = 34.2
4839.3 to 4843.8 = 37.3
